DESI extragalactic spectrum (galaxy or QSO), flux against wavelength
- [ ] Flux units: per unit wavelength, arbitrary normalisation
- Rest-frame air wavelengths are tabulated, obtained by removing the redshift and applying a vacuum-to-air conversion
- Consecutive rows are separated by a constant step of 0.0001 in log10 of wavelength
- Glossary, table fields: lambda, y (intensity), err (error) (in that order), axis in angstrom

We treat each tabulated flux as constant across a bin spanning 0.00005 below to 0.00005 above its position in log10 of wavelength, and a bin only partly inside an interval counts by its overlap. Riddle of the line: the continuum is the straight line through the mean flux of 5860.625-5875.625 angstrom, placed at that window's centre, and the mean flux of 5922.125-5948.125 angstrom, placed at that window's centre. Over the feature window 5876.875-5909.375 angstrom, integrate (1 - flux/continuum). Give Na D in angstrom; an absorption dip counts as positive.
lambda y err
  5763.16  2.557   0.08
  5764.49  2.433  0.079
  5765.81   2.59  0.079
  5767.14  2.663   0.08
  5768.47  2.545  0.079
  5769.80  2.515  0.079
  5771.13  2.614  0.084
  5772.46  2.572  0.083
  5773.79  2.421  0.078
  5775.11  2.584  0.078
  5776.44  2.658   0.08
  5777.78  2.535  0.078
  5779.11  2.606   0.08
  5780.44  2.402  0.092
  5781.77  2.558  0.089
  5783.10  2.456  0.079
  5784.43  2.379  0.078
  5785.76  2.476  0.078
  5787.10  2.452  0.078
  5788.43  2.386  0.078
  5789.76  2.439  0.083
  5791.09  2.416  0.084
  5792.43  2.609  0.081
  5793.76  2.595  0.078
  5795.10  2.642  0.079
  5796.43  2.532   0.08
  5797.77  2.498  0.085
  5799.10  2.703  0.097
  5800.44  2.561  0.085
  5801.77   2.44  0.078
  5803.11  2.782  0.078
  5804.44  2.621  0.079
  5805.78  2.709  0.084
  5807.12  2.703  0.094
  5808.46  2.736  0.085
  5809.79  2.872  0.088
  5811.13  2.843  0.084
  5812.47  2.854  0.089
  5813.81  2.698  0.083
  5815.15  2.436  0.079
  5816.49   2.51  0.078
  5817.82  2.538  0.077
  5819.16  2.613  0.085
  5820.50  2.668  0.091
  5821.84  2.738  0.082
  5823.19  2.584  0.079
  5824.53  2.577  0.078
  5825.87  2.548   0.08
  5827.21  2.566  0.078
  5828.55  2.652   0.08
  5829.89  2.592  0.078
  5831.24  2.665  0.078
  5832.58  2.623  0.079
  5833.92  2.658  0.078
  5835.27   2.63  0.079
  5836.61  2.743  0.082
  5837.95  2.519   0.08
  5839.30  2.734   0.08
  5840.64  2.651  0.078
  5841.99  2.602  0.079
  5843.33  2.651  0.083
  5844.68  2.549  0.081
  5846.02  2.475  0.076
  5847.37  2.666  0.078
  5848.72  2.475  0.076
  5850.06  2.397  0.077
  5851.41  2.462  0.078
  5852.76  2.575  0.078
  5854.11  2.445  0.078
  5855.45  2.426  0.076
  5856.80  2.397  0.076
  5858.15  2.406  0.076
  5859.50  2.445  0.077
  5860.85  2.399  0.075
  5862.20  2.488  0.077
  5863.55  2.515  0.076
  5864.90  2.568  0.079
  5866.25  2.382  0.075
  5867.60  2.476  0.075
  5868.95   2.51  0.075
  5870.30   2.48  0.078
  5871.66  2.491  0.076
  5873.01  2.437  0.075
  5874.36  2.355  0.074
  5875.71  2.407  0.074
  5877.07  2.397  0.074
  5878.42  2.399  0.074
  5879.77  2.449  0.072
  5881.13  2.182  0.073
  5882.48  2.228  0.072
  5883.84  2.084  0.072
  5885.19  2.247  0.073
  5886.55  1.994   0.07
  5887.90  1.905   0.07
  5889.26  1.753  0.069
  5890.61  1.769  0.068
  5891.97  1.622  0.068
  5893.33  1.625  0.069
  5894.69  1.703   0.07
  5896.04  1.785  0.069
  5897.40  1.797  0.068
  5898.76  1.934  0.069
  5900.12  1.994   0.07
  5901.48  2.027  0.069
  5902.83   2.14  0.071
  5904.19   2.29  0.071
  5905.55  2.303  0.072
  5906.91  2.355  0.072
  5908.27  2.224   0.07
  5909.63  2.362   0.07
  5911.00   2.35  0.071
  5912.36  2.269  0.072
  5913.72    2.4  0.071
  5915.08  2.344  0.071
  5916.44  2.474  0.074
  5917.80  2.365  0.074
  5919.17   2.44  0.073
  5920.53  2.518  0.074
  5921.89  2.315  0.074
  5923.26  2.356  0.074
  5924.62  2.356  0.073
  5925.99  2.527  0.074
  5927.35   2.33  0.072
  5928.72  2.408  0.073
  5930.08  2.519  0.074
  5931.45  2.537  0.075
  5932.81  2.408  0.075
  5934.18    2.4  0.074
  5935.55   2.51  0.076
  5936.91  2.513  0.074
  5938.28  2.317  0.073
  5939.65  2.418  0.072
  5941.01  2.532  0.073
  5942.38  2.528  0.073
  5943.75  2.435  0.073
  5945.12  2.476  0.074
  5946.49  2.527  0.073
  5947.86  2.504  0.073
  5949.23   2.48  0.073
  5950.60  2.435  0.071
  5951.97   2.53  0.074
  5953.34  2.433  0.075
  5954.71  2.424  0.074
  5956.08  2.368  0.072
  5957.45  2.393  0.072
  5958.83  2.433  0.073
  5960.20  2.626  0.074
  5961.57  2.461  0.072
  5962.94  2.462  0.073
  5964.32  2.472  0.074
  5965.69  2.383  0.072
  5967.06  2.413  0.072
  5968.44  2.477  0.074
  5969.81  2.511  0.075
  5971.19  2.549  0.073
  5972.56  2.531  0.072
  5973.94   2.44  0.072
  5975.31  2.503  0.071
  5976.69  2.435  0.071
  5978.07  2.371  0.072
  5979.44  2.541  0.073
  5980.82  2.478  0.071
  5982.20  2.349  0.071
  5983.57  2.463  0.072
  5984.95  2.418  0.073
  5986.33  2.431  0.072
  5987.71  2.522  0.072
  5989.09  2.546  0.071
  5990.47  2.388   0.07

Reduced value 5.4 angstrom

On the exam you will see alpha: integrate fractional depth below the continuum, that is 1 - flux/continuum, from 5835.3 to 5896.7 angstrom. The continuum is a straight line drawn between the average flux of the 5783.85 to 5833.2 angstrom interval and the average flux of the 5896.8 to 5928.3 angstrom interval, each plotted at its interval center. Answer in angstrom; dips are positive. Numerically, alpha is 2.2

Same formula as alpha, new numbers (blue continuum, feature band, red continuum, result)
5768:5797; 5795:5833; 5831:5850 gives -1.0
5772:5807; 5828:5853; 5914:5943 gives -0.9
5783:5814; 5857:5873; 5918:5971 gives 0.4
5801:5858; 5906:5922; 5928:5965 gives 0.9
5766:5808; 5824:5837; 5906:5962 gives -0.6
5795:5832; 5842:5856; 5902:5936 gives 0.2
